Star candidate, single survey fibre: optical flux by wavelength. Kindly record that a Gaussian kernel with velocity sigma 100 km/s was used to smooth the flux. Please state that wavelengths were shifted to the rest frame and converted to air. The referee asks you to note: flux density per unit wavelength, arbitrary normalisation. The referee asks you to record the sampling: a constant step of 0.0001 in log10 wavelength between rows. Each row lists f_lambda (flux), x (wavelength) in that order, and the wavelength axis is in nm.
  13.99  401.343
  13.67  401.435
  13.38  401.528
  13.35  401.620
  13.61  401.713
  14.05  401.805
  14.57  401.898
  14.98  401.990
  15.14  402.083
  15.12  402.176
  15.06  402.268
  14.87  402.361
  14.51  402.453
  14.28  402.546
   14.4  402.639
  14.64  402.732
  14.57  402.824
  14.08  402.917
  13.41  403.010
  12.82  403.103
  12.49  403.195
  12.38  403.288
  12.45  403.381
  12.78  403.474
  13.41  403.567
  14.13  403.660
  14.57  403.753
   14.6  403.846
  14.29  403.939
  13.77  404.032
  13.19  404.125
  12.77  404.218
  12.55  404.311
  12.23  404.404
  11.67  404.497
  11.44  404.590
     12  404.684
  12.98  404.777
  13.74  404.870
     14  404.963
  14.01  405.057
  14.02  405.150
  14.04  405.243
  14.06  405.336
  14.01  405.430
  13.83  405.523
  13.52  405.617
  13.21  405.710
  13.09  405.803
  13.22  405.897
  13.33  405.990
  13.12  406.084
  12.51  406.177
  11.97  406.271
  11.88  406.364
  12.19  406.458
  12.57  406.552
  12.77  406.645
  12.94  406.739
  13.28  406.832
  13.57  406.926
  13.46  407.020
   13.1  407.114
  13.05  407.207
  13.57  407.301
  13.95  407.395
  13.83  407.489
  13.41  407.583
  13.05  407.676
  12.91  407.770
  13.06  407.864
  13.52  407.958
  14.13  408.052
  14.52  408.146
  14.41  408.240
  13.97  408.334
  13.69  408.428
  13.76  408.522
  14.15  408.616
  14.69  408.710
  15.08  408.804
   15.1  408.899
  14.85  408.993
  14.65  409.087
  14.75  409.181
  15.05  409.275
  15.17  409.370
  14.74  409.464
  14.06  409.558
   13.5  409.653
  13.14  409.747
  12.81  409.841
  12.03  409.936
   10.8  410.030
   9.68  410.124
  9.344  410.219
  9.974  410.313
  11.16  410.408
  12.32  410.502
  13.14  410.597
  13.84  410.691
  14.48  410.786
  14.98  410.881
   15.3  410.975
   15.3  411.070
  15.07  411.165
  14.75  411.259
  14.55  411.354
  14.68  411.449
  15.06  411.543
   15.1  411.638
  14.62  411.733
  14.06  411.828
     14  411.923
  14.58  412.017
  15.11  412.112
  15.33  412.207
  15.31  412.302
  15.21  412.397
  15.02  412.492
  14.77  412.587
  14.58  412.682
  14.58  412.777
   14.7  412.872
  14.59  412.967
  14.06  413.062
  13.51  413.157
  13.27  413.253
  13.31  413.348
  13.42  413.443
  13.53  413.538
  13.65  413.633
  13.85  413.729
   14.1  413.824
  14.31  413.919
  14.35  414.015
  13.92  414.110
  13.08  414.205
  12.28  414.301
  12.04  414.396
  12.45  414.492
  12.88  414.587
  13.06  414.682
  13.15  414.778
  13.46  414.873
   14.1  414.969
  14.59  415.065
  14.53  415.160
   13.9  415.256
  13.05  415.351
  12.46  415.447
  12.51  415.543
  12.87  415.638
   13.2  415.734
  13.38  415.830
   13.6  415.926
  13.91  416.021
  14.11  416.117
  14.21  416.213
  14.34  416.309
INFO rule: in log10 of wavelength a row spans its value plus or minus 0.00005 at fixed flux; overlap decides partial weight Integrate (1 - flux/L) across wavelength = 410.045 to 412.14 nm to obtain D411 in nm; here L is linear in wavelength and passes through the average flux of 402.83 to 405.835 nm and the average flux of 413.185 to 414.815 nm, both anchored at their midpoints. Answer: -0.05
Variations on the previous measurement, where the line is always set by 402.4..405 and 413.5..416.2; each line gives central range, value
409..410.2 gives 0.01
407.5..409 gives -0.07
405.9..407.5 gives 0.05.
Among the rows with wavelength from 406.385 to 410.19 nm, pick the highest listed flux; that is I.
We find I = 15.17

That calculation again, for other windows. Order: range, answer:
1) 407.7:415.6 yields 15.33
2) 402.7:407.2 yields 14.64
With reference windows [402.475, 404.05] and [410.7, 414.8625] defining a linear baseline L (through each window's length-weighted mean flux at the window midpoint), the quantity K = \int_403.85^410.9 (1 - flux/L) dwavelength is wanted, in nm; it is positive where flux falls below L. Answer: 0.316 nm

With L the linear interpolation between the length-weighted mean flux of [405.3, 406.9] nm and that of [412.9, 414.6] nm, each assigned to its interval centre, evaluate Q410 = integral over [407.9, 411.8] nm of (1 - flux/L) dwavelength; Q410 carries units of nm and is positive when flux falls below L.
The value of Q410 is -0.16 nm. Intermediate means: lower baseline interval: 13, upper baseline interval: 13.5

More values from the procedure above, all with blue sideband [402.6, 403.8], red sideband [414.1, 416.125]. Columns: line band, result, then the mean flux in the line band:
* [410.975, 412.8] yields -0.205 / 14.8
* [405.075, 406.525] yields 0.030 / 13.2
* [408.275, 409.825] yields -0.110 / 14.4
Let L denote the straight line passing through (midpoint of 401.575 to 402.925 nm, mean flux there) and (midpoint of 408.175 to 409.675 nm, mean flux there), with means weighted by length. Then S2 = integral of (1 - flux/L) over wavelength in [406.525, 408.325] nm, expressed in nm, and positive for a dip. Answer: 0.13 nm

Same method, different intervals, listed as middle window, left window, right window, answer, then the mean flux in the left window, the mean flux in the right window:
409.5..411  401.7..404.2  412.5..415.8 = 0.13 nm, 14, 13.6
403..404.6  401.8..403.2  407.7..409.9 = 0.14 nm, 14.4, 14.1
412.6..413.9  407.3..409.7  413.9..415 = -0.05 nm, 14.1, 13.2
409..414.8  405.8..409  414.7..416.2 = -0.12 nm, 13.5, 13.5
